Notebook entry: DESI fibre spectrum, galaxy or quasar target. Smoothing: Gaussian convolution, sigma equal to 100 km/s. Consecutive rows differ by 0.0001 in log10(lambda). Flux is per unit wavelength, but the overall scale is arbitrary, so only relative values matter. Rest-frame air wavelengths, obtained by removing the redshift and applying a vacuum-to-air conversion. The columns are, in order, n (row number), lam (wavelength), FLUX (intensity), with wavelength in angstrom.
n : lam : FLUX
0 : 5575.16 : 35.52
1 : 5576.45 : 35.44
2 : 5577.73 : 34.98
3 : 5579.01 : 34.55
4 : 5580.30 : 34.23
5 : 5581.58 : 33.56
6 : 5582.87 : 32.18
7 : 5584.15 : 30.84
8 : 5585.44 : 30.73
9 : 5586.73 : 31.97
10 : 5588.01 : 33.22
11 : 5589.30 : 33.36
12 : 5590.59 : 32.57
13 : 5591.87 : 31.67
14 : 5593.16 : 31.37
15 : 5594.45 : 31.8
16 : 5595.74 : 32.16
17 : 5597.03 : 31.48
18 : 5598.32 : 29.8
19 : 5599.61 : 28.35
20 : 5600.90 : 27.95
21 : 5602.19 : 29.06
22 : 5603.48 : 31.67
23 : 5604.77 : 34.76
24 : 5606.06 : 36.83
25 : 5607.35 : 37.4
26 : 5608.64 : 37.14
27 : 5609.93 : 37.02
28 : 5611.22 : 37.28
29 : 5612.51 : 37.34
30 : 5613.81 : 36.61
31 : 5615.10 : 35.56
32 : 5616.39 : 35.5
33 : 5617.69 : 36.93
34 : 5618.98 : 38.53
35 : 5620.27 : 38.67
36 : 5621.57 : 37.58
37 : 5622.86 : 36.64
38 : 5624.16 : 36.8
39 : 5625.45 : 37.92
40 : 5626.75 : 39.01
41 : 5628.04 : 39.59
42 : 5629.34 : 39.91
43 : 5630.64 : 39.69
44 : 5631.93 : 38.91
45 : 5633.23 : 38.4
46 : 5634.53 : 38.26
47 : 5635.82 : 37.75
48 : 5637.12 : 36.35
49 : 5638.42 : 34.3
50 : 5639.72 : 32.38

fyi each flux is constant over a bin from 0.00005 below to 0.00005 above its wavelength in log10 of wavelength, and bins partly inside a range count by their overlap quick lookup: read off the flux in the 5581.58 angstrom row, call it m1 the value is 33.56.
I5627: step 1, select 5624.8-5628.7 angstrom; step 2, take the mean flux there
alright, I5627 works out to 38.9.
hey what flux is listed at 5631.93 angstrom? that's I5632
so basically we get 38.91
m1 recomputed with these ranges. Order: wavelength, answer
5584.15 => 30.84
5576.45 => 35.44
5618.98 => 38.53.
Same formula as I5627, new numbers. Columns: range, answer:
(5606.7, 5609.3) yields 37.3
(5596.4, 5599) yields 30.6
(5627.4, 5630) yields 39.6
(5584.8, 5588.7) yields 32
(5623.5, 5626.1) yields 37.3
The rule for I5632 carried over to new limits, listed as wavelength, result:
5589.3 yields 33.36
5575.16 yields 35.52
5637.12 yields 36.35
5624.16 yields 36.8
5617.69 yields 36.93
